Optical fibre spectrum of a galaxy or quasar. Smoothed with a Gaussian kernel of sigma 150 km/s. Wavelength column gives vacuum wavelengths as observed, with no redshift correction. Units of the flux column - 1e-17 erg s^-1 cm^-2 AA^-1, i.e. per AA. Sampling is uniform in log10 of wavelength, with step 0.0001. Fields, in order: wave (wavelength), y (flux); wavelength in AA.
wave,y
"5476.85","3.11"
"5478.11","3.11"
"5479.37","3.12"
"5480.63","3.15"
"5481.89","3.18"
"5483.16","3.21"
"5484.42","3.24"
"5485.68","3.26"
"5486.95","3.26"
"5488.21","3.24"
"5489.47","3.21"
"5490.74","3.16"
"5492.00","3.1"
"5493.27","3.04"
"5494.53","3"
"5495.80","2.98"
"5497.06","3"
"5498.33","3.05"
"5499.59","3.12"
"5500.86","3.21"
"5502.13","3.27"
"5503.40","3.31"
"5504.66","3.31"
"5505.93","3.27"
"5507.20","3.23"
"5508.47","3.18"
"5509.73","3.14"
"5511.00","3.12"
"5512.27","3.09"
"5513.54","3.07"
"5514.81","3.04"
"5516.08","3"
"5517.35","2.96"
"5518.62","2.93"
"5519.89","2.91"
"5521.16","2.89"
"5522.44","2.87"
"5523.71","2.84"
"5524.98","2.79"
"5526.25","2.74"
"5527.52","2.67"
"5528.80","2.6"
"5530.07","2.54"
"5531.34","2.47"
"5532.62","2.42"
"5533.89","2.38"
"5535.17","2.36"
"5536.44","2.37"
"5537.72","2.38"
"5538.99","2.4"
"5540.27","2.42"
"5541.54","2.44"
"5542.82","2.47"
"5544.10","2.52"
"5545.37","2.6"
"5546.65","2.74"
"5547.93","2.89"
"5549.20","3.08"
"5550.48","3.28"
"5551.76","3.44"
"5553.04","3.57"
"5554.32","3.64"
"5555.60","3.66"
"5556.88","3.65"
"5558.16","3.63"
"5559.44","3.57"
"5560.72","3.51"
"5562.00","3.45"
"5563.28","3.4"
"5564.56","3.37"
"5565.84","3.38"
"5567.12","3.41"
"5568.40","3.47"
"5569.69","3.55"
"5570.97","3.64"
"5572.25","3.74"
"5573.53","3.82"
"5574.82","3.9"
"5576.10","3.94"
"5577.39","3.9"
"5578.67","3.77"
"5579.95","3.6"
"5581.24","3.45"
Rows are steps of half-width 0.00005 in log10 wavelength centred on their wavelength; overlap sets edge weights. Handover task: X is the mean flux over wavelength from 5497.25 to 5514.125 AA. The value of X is 3.18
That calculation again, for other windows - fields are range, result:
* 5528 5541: 2.44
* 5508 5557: 2.85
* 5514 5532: 2.81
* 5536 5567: 3.09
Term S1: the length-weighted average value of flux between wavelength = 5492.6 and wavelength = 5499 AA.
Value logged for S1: 3.02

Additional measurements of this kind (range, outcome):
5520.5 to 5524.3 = 2.86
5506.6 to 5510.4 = 3.19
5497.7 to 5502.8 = 3.16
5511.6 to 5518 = 3.03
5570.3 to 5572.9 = 3.7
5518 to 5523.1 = 2.9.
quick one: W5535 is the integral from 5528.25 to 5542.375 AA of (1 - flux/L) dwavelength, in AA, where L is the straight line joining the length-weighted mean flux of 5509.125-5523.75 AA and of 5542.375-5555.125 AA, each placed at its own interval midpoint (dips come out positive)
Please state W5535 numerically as 2.7 AA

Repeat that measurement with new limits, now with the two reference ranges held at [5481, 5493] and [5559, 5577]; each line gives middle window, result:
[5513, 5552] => 7.96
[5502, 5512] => 0.22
